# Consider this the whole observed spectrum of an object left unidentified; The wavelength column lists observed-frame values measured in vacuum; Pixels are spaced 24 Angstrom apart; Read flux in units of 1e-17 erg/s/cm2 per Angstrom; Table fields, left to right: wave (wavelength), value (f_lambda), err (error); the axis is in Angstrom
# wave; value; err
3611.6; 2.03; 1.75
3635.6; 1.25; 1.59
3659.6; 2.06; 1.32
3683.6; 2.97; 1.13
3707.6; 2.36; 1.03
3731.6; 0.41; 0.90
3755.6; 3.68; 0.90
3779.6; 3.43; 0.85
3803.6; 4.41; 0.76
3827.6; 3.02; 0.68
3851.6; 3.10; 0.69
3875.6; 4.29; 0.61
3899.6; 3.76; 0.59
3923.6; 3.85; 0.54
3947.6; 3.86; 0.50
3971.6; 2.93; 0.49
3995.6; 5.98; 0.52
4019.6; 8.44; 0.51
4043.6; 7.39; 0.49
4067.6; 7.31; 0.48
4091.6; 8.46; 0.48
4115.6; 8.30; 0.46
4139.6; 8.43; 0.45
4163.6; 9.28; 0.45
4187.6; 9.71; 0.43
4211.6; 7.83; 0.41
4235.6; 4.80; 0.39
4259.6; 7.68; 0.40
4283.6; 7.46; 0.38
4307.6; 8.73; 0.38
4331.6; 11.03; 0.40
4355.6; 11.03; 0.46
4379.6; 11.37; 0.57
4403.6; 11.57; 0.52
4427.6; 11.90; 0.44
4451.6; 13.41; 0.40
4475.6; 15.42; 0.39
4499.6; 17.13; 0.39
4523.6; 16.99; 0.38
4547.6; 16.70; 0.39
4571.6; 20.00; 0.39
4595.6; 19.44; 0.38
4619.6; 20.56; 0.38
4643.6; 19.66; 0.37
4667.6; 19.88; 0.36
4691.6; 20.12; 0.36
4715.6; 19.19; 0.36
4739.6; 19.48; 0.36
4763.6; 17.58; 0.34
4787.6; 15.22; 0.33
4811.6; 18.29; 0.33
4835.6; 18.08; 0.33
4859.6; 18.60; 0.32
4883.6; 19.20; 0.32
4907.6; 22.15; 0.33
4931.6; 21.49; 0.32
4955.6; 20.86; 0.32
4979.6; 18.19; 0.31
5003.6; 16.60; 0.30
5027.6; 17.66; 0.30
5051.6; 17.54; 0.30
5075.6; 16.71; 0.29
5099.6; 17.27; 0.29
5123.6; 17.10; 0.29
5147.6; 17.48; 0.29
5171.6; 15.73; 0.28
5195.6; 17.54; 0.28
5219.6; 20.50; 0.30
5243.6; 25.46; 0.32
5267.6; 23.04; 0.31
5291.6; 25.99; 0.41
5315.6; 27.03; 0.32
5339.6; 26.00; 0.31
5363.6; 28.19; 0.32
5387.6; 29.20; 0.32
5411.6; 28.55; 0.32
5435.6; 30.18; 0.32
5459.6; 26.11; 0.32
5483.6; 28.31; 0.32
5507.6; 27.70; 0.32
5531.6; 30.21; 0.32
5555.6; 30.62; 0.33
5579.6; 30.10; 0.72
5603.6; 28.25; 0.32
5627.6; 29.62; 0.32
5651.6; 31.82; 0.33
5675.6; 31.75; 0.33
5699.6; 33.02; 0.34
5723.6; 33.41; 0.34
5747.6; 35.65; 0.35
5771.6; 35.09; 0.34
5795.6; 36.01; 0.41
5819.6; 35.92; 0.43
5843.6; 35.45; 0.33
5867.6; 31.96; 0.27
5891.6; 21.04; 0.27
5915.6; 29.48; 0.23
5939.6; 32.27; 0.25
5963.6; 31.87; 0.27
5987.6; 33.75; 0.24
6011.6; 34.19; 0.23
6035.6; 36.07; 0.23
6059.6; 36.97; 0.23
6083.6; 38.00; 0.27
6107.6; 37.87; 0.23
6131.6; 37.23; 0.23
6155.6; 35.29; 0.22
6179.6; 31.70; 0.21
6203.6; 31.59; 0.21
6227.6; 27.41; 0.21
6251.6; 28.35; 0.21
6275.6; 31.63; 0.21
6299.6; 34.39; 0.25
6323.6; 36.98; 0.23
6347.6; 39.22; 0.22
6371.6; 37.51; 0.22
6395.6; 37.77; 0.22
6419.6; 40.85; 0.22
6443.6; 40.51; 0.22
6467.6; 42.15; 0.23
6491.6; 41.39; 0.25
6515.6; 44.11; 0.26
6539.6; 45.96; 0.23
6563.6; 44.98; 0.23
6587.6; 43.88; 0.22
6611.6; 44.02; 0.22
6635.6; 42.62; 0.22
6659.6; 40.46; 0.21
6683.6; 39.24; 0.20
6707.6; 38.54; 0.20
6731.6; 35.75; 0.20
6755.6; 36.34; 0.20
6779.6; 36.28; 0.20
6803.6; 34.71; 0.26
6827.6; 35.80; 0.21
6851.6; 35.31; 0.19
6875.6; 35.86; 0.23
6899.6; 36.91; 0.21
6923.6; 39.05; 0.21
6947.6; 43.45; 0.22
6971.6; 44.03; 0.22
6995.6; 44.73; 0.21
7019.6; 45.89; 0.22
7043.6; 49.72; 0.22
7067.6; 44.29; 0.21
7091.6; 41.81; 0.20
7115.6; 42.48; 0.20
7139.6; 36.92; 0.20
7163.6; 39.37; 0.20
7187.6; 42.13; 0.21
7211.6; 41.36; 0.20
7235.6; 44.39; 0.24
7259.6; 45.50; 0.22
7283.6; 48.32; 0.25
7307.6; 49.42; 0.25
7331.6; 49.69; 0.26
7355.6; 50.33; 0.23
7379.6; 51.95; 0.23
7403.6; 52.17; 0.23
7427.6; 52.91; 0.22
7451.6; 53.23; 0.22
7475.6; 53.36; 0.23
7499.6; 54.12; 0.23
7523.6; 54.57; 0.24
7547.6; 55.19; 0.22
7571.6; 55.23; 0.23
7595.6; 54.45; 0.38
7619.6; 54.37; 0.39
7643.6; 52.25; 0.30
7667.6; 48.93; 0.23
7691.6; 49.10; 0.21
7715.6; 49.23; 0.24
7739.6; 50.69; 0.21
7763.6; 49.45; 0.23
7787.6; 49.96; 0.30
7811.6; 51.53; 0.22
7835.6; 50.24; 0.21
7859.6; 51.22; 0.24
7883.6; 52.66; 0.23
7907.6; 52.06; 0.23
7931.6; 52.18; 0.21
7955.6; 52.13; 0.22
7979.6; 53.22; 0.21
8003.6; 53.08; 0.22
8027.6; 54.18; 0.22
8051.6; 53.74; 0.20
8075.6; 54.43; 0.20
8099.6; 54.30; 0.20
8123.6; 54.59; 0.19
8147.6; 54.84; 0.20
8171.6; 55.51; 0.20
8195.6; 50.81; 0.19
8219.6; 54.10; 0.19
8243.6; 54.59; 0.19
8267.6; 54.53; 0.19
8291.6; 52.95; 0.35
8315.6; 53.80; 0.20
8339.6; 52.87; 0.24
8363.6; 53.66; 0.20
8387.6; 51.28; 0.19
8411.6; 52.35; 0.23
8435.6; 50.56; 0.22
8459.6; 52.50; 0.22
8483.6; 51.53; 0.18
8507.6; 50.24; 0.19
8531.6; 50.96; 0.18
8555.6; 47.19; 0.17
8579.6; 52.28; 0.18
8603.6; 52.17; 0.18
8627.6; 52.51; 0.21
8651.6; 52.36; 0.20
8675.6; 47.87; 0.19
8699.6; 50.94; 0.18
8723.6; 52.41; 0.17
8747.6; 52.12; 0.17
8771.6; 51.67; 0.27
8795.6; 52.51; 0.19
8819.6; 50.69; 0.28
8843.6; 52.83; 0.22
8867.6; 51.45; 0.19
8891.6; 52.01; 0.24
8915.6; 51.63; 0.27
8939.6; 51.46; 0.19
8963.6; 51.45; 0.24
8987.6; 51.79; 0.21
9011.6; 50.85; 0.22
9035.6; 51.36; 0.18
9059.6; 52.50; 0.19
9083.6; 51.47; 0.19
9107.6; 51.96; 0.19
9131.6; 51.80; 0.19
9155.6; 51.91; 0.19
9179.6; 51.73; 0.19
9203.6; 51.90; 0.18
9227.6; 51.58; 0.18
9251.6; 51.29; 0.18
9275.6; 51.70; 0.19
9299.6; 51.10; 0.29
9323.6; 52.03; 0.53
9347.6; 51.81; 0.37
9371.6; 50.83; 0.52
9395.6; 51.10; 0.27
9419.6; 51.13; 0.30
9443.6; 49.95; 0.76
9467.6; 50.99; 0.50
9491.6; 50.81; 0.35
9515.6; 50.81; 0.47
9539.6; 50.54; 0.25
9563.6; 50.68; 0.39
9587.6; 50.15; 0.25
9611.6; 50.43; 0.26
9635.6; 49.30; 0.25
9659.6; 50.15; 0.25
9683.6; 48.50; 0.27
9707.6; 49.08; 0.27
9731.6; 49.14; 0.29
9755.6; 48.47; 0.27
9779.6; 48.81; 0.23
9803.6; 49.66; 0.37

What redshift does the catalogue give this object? 0.00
